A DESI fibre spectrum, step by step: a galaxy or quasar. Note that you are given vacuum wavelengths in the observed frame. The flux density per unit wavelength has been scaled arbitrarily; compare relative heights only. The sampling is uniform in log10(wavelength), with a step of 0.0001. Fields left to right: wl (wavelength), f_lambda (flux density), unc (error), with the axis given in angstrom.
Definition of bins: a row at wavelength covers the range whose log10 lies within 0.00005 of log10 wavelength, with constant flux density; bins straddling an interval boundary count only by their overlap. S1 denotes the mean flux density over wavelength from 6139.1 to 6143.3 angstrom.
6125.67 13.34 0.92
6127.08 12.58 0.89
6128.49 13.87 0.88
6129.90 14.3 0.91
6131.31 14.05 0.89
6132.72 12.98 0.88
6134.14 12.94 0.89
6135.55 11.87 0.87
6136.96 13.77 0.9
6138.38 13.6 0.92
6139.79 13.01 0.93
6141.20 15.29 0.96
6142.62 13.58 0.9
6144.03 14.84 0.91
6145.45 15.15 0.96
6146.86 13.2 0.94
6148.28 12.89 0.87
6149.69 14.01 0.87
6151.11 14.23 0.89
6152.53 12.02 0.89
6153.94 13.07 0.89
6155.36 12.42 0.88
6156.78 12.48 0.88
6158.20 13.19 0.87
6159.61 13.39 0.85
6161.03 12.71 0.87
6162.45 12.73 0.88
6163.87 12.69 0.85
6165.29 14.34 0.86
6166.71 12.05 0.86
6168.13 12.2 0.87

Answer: 14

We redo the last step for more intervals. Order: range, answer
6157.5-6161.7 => 13.1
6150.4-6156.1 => 12.9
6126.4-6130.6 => 13.6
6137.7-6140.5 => 13.3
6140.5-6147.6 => 14.4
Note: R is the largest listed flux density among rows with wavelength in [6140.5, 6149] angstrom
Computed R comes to 15.29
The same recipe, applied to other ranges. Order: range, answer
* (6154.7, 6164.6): 13.39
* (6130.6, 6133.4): 14.05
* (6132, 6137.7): 13.77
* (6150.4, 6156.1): 14.23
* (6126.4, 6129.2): 13.87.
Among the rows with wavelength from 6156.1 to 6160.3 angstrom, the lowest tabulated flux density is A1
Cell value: 12.48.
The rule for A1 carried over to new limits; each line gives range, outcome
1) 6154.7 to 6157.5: 12.42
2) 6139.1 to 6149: 12.89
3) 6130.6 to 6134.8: 12.94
